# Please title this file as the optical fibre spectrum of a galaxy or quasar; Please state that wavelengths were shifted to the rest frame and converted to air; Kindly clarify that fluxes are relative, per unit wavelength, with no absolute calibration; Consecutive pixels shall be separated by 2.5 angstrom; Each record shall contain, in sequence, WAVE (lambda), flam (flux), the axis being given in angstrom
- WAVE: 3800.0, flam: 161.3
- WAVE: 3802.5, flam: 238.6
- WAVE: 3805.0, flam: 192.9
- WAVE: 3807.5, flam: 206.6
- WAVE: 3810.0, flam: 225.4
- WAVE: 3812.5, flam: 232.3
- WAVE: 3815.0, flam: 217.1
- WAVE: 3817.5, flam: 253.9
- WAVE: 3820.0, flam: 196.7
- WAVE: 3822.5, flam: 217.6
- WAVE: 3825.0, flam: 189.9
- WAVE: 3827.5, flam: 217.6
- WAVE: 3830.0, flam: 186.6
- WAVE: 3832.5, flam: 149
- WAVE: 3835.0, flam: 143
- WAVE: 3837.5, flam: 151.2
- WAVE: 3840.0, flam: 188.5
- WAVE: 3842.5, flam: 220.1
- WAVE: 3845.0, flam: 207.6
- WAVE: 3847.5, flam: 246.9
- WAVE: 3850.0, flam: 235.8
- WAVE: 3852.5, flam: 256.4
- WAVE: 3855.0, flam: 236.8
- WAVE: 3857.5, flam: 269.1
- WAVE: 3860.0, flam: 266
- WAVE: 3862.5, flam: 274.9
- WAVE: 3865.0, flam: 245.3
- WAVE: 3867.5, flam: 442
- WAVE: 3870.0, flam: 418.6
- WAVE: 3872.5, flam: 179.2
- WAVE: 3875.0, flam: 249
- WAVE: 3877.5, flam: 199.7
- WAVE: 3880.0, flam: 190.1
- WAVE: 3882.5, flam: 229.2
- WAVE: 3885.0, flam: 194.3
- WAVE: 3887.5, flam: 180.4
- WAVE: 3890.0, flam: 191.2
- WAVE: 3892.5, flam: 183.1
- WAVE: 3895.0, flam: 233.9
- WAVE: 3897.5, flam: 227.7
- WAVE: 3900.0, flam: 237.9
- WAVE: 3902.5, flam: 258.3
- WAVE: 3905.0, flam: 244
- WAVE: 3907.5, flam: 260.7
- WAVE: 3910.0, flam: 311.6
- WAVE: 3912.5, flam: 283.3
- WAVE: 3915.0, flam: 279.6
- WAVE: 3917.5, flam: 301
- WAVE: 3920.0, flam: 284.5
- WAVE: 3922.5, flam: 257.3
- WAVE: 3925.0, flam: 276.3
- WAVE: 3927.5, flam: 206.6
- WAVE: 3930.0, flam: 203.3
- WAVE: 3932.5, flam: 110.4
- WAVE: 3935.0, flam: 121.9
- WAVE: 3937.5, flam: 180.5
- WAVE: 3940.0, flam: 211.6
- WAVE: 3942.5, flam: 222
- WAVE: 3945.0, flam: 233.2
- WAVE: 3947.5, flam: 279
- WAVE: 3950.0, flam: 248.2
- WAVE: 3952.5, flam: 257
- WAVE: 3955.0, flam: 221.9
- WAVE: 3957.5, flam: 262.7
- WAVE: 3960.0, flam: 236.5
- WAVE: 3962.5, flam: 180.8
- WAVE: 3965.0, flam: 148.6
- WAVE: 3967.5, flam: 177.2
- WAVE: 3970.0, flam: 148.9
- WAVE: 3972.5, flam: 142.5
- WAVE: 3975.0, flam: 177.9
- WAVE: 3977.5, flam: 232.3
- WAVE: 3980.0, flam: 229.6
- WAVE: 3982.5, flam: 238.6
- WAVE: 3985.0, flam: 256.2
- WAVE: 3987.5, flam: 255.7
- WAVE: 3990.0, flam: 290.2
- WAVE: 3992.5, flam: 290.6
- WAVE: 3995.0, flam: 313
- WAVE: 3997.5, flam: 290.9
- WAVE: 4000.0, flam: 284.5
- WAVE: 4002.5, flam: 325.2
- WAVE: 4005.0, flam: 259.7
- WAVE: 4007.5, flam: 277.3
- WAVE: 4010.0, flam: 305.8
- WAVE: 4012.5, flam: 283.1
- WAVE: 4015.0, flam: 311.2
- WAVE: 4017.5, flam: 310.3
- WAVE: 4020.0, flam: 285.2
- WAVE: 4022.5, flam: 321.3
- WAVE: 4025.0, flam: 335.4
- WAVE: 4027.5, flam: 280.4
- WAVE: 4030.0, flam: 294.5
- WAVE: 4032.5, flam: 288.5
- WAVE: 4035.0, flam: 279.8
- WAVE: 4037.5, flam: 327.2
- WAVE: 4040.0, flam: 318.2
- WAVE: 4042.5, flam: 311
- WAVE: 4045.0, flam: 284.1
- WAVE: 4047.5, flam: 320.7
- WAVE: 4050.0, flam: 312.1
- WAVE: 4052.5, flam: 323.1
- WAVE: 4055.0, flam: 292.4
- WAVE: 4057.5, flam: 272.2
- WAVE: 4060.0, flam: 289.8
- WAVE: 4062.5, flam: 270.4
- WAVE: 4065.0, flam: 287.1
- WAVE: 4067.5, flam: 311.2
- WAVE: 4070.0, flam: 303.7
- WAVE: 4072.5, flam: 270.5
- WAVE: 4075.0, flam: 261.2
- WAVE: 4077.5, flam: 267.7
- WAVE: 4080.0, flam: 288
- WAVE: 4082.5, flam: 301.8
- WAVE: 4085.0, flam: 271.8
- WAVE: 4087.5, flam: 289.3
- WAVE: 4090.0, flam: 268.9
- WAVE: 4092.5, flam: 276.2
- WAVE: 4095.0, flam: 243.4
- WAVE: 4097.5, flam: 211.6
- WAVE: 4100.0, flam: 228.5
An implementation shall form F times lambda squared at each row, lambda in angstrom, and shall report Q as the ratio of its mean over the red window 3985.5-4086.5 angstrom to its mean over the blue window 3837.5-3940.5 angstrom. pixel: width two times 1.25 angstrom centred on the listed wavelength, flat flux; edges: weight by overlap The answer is 1.3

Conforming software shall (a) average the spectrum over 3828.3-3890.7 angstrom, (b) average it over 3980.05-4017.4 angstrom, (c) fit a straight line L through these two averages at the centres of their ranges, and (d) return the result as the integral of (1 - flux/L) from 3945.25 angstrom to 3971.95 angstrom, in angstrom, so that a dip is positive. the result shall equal 5.3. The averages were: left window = 230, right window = 283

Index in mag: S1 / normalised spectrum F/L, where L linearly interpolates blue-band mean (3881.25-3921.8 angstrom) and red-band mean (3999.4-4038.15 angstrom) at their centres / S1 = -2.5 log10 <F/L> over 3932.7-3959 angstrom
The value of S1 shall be 0.20 mag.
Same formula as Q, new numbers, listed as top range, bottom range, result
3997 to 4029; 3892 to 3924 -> 1.20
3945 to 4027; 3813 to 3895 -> 1.21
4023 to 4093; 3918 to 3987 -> 1.44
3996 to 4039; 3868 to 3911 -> 1.34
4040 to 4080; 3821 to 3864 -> 1.52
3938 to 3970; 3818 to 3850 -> 1.19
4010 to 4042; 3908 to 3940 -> 1.36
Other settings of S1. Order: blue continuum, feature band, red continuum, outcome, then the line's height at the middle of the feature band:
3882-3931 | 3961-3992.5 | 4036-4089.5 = 0.26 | 266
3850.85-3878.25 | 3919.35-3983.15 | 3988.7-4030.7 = 0.35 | 289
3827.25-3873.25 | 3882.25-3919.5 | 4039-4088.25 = 0.05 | 252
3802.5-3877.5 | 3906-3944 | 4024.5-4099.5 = 0.08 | 253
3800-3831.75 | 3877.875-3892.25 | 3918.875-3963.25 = 0.11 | 217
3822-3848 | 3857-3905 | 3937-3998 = -0.21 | 204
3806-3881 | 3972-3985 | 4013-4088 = 0.27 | 273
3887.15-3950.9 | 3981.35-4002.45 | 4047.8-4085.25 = -0.08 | 261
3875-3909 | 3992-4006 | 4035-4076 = -0.09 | 270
